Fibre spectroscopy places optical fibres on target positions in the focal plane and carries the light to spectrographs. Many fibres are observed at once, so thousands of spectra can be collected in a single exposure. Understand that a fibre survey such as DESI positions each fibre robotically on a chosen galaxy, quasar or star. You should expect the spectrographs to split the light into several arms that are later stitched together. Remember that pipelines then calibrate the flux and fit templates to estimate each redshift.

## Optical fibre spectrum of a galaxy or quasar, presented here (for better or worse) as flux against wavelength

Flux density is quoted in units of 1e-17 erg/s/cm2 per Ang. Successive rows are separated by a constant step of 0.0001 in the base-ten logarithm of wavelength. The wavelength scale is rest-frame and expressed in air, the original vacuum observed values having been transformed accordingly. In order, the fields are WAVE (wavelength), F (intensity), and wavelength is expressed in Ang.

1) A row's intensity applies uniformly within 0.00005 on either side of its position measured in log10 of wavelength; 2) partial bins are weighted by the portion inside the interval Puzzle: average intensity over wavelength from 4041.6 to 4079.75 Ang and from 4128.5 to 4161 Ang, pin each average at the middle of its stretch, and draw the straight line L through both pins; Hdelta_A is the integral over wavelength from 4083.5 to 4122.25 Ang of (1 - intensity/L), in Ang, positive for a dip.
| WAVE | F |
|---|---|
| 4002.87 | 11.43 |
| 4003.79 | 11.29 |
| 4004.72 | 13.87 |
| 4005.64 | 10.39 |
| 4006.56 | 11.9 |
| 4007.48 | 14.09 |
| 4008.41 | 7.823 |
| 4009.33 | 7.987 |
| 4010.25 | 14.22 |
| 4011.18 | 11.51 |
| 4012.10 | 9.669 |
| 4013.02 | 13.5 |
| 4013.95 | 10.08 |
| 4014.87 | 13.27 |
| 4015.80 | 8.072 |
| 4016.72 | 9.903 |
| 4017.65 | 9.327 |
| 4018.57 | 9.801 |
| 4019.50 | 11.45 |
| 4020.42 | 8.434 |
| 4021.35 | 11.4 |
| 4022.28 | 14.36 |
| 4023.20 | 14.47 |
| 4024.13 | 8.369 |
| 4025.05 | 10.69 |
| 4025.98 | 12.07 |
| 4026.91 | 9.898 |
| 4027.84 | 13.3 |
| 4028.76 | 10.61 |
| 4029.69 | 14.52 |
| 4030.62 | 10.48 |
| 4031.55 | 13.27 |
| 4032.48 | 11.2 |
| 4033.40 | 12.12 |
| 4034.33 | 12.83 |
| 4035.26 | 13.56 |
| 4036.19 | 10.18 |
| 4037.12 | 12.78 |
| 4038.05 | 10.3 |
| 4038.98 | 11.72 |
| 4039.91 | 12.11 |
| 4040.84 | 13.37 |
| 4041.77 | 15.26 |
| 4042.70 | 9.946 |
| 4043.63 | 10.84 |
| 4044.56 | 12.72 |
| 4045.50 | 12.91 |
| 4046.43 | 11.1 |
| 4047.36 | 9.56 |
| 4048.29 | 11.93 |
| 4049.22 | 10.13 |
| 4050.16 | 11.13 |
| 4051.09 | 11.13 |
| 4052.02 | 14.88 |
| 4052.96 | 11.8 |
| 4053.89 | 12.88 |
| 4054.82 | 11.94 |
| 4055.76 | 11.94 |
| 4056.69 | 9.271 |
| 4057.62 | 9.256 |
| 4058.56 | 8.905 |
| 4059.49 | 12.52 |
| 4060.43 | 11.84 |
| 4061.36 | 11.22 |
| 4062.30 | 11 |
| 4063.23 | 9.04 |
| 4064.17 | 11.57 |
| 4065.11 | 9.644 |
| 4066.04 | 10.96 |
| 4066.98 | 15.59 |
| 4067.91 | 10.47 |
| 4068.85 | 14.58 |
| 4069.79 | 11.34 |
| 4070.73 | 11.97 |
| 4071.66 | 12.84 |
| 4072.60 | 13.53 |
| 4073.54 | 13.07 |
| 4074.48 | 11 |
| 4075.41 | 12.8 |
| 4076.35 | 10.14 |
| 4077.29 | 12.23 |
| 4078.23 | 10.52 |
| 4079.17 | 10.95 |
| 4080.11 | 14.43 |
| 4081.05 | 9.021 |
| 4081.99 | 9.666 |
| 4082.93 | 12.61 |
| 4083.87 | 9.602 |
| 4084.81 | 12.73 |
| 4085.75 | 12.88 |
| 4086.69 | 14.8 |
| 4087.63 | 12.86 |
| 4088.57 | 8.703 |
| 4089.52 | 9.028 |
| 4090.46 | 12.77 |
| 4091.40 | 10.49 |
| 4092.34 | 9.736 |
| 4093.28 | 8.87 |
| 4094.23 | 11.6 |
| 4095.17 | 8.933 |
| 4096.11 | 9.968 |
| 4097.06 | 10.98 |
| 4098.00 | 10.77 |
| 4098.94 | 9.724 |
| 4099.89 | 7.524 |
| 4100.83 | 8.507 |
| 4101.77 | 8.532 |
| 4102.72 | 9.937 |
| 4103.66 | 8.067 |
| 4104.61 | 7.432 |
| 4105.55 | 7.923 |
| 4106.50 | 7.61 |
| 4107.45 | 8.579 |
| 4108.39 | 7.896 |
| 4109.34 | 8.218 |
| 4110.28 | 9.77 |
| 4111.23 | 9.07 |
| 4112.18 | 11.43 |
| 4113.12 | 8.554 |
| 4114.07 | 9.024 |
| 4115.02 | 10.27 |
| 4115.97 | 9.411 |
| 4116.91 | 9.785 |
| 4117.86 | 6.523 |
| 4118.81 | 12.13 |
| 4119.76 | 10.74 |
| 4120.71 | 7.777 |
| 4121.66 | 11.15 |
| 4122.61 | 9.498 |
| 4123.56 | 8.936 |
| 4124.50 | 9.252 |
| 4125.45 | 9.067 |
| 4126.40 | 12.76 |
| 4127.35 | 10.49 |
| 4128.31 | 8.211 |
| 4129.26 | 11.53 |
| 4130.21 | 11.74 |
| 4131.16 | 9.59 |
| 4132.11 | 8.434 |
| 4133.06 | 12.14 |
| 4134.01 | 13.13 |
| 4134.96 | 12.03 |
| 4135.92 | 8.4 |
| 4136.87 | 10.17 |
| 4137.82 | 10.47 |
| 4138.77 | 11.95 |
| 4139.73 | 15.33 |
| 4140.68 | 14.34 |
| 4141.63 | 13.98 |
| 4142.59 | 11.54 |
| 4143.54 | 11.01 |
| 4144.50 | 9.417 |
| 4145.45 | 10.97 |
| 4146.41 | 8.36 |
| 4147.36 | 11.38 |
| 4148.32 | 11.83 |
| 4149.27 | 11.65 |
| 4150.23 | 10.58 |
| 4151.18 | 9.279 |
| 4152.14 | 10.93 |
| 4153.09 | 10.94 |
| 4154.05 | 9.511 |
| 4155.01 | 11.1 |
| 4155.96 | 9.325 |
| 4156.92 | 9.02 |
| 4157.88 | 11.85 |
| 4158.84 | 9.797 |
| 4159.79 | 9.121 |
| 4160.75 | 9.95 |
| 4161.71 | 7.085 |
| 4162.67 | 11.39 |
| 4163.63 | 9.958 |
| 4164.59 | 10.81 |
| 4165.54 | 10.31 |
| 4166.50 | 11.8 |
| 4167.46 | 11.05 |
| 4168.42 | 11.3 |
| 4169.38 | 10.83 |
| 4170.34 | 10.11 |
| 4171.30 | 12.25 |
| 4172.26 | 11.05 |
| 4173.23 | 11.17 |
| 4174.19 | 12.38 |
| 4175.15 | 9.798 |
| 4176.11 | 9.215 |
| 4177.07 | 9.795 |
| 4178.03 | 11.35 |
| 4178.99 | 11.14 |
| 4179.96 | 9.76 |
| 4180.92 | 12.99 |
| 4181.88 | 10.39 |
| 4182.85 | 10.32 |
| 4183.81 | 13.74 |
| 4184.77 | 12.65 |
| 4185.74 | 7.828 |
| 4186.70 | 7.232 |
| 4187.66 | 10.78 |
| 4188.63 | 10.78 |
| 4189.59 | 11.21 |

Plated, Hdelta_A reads 5.1 Ang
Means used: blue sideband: 11.6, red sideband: 10.9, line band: 9.76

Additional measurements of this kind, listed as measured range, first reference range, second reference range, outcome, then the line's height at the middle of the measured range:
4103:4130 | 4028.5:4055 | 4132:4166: 4.3 Ang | 11.2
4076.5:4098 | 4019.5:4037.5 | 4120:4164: 0.2 Ang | 11.2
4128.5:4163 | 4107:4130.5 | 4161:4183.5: -2.1 Ang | 10.2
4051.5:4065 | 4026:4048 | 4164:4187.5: 0.6 Ang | 11.8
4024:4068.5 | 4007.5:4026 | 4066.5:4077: 0.5 Ang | 11.7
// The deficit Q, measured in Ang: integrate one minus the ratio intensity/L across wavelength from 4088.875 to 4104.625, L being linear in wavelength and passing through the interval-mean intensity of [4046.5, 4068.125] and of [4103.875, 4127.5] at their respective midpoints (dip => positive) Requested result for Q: 0.5 Ang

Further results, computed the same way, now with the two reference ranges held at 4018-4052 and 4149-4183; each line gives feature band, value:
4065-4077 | -0.9 Ang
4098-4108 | 2.3 Ang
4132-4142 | -1.1 Ang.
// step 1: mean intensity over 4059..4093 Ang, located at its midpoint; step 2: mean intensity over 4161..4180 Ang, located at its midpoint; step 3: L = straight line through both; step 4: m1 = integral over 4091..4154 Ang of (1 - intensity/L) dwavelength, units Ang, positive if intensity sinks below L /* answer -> 5.8 Ang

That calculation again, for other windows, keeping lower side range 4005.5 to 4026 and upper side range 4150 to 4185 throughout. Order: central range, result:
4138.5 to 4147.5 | -1.0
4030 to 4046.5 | -1.7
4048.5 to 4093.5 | -2.6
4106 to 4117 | 1.7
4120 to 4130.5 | 0.7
